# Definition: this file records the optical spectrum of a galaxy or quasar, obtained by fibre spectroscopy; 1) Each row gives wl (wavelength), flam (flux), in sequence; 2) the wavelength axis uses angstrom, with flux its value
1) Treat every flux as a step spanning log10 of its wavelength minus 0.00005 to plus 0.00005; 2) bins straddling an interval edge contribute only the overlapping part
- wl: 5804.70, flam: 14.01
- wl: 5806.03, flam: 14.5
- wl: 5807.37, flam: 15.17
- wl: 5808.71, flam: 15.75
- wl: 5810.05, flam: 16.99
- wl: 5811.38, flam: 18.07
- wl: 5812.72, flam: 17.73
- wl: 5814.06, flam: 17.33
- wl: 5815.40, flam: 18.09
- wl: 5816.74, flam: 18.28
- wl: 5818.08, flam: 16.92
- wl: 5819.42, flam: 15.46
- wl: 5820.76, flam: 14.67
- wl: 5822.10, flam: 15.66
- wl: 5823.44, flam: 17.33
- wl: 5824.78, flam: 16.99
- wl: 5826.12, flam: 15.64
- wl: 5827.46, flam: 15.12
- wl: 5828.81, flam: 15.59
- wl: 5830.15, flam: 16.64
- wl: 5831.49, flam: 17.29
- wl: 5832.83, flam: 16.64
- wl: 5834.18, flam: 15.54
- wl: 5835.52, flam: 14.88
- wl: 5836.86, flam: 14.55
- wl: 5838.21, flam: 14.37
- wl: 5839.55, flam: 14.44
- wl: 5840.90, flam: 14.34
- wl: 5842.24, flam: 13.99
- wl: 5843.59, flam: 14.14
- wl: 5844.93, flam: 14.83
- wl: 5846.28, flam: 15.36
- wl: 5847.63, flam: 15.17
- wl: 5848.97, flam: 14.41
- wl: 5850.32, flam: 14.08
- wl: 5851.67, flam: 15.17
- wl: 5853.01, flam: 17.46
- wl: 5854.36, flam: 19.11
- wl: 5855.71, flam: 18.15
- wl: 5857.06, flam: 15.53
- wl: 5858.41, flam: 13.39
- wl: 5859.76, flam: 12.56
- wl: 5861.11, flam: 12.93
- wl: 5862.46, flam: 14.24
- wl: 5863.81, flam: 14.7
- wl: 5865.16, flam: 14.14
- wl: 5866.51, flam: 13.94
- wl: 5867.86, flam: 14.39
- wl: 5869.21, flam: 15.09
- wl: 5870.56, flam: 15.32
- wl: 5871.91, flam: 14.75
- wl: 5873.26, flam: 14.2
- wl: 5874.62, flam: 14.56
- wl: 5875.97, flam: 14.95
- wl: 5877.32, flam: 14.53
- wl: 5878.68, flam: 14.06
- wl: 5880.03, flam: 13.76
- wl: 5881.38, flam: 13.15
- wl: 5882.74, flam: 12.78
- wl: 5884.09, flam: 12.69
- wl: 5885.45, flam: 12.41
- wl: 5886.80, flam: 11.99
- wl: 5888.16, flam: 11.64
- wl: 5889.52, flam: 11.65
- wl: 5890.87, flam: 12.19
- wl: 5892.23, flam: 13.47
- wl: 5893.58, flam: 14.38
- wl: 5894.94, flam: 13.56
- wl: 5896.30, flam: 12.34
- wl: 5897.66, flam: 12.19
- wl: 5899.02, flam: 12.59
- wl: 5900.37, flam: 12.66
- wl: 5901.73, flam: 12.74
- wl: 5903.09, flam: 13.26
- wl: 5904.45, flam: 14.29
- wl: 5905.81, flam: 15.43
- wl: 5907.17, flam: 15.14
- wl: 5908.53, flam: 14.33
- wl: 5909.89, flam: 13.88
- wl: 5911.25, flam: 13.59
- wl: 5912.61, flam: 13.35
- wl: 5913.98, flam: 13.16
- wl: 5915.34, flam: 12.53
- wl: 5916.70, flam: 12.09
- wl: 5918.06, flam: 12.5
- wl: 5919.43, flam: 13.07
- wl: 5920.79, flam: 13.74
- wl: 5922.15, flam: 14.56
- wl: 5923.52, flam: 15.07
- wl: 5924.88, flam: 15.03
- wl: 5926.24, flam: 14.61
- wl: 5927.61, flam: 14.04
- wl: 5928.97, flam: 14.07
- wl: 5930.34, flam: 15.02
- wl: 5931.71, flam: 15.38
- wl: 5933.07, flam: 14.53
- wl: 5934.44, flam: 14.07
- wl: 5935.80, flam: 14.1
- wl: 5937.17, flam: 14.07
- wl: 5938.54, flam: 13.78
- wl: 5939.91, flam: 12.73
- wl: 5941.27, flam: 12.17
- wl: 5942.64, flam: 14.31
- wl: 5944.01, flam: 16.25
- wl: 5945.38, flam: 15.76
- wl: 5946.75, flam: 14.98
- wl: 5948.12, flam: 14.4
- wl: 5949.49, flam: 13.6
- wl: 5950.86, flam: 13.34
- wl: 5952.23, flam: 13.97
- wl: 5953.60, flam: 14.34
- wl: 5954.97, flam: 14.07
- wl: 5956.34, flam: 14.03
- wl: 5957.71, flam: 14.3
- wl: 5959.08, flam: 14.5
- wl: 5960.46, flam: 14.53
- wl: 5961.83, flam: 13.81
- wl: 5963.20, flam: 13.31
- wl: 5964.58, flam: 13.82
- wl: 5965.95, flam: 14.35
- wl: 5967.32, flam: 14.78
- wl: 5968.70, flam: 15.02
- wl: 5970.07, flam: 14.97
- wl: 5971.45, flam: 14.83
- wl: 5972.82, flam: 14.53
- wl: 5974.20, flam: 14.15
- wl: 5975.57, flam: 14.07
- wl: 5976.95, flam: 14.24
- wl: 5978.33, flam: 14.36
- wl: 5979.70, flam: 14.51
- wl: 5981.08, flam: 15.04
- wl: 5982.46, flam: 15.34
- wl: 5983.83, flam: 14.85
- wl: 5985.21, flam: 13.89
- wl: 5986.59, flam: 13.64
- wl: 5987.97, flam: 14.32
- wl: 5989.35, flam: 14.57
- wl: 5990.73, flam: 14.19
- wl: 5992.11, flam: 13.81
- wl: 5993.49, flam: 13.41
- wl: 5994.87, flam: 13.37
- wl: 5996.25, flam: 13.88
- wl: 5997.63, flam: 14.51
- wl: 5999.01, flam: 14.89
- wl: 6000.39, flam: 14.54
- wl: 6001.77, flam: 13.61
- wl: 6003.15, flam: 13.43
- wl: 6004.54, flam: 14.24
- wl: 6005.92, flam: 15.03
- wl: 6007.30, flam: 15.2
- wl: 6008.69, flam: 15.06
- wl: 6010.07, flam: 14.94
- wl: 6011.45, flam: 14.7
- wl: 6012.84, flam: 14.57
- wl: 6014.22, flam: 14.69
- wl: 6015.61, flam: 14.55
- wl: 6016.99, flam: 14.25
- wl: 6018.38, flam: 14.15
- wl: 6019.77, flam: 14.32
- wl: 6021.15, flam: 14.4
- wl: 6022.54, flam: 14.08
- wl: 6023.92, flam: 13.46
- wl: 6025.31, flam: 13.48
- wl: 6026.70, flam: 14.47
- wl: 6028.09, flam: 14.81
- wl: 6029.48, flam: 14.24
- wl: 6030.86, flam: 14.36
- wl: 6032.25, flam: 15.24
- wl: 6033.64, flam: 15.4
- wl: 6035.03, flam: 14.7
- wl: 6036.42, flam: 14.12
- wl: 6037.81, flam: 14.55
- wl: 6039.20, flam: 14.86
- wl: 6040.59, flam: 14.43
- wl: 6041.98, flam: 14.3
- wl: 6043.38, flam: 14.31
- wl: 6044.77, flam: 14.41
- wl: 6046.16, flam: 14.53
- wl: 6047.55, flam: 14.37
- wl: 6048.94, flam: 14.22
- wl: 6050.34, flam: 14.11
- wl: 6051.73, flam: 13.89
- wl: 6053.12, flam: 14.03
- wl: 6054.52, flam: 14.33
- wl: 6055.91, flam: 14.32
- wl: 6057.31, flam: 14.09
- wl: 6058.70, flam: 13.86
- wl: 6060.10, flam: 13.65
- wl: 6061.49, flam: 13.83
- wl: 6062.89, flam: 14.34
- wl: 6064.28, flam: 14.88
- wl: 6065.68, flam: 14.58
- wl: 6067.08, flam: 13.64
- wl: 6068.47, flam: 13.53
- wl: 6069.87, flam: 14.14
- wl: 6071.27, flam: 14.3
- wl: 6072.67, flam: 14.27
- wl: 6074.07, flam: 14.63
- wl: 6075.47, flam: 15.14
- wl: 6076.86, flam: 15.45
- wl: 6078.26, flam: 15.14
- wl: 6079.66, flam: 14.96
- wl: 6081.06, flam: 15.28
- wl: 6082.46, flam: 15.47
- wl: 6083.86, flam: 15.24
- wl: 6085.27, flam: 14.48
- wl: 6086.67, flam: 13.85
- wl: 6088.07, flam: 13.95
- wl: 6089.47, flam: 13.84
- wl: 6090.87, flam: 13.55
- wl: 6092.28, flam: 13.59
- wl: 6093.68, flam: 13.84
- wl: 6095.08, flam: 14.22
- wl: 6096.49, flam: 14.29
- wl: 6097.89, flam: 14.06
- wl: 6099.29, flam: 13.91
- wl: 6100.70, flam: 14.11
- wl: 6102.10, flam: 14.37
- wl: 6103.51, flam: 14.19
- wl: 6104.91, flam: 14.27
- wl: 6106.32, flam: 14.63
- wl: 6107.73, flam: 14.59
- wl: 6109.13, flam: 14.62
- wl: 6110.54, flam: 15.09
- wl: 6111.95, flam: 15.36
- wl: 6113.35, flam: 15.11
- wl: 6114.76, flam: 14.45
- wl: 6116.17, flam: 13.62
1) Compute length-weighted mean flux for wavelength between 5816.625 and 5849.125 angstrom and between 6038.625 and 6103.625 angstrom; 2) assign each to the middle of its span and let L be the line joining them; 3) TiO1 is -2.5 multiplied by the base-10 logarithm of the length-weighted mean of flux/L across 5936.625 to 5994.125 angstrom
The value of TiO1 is 0.04 mag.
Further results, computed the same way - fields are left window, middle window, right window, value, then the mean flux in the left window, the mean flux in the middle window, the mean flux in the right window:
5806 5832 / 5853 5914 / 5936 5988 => 0.12 mag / 16.5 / 13.9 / 14.3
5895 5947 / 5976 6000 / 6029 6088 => -0.01 mag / 13.9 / 14.3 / 14.5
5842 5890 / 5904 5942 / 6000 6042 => 0.03 mag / 14.3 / 13.9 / 14.5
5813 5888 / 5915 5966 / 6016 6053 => 0.05 mag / 15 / 14.1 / 14.4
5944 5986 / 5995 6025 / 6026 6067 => 0.00 mag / 14.4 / 14.4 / 14.4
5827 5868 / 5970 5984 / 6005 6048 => 0.00 mag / 15.1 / 14.6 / 14.5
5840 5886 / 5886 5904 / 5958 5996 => 0.14 mag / 14.5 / 12.7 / 14.3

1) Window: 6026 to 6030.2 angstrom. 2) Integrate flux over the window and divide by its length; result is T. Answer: 14.5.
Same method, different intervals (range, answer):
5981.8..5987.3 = 14.4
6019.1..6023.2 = 14.3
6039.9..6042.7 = 14.3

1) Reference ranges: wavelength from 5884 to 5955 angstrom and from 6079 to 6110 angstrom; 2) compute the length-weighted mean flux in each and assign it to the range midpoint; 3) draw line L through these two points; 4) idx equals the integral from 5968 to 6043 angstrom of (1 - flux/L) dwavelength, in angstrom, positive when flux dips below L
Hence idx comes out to -2.2 angstrom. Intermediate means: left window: 13.7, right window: 14.3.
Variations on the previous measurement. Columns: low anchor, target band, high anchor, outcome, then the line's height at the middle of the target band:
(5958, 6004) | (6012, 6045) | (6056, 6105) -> -0.3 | 14.3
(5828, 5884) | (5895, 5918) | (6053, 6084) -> 2.2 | 14.7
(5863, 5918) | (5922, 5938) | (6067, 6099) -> -1.0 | 13.7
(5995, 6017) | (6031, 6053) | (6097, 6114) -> 0.0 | 14.5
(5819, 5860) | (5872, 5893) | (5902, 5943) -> 2.0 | 14.7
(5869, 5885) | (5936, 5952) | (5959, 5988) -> 0.2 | 14.3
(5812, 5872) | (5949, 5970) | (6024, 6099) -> 1.0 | 14.9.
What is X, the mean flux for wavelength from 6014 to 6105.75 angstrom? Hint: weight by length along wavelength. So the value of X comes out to 14.3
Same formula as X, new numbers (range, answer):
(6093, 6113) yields 14.4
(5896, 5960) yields 13.9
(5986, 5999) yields 14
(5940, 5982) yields 14.3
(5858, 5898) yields 13.5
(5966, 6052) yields 14.4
